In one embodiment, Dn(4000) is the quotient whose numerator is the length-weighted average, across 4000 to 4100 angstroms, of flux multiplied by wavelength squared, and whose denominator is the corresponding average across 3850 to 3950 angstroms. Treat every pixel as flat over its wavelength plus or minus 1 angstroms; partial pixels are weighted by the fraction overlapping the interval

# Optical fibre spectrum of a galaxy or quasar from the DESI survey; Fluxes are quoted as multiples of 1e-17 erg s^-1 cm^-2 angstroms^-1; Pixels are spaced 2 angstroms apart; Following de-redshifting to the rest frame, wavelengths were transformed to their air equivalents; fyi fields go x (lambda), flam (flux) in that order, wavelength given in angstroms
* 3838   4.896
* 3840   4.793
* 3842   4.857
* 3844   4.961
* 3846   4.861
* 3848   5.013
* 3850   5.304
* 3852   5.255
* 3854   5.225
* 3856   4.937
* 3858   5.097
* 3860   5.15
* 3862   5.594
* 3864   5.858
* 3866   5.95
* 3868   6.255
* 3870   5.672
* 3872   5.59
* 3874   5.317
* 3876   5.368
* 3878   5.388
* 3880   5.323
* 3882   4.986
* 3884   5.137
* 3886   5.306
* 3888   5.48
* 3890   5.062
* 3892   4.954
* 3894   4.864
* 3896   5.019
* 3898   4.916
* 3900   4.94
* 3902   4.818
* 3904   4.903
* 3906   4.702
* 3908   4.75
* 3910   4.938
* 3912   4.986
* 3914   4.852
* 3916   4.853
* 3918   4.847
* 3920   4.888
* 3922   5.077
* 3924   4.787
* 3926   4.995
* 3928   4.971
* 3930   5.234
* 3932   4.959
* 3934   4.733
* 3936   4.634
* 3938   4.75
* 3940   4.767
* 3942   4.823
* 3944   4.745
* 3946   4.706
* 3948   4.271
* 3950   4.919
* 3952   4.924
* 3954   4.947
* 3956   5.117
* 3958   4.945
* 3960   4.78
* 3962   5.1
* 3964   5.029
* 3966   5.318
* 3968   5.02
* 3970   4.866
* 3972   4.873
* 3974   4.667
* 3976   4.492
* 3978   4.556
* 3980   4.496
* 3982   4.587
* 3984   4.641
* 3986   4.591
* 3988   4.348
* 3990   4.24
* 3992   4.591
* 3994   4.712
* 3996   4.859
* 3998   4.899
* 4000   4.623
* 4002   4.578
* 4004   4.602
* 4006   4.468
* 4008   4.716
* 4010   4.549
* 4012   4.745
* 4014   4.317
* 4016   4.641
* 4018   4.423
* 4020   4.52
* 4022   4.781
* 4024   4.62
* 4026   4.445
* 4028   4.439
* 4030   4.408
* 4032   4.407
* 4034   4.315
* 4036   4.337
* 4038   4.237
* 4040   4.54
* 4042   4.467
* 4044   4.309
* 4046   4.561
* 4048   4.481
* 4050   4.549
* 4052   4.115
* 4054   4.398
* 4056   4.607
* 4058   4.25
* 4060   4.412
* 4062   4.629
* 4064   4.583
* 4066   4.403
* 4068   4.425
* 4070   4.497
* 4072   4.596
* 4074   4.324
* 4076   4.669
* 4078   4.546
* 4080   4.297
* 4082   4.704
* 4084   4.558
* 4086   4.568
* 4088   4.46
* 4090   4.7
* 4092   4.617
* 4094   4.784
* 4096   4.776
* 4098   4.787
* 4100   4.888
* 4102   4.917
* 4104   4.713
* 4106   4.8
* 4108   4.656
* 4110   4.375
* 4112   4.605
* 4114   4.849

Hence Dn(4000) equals 1.0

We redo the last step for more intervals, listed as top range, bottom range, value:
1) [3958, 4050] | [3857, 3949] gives 0.96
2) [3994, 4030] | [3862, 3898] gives 0.91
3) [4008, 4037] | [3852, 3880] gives 0.89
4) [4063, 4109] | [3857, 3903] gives 0.97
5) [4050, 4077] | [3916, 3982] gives 0.97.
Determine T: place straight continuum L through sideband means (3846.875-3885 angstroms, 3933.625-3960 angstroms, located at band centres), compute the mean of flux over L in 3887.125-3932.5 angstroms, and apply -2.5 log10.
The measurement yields 0.03 mag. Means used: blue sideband 5.39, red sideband 4.79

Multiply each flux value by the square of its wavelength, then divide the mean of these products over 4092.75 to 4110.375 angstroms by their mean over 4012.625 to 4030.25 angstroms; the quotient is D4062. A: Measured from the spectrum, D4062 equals 1.09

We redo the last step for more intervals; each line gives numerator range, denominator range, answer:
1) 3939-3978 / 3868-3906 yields 0.97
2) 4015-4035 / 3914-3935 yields 0.96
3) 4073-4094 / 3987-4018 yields 1.03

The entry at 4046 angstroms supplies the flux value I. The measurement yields 4.561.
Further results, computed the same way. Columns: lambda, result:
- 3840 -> 4.793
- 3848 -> 5.013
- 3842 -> 4.857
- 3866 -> 5.95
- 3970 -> 4.866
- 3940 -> 4.767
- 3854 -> 5.225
